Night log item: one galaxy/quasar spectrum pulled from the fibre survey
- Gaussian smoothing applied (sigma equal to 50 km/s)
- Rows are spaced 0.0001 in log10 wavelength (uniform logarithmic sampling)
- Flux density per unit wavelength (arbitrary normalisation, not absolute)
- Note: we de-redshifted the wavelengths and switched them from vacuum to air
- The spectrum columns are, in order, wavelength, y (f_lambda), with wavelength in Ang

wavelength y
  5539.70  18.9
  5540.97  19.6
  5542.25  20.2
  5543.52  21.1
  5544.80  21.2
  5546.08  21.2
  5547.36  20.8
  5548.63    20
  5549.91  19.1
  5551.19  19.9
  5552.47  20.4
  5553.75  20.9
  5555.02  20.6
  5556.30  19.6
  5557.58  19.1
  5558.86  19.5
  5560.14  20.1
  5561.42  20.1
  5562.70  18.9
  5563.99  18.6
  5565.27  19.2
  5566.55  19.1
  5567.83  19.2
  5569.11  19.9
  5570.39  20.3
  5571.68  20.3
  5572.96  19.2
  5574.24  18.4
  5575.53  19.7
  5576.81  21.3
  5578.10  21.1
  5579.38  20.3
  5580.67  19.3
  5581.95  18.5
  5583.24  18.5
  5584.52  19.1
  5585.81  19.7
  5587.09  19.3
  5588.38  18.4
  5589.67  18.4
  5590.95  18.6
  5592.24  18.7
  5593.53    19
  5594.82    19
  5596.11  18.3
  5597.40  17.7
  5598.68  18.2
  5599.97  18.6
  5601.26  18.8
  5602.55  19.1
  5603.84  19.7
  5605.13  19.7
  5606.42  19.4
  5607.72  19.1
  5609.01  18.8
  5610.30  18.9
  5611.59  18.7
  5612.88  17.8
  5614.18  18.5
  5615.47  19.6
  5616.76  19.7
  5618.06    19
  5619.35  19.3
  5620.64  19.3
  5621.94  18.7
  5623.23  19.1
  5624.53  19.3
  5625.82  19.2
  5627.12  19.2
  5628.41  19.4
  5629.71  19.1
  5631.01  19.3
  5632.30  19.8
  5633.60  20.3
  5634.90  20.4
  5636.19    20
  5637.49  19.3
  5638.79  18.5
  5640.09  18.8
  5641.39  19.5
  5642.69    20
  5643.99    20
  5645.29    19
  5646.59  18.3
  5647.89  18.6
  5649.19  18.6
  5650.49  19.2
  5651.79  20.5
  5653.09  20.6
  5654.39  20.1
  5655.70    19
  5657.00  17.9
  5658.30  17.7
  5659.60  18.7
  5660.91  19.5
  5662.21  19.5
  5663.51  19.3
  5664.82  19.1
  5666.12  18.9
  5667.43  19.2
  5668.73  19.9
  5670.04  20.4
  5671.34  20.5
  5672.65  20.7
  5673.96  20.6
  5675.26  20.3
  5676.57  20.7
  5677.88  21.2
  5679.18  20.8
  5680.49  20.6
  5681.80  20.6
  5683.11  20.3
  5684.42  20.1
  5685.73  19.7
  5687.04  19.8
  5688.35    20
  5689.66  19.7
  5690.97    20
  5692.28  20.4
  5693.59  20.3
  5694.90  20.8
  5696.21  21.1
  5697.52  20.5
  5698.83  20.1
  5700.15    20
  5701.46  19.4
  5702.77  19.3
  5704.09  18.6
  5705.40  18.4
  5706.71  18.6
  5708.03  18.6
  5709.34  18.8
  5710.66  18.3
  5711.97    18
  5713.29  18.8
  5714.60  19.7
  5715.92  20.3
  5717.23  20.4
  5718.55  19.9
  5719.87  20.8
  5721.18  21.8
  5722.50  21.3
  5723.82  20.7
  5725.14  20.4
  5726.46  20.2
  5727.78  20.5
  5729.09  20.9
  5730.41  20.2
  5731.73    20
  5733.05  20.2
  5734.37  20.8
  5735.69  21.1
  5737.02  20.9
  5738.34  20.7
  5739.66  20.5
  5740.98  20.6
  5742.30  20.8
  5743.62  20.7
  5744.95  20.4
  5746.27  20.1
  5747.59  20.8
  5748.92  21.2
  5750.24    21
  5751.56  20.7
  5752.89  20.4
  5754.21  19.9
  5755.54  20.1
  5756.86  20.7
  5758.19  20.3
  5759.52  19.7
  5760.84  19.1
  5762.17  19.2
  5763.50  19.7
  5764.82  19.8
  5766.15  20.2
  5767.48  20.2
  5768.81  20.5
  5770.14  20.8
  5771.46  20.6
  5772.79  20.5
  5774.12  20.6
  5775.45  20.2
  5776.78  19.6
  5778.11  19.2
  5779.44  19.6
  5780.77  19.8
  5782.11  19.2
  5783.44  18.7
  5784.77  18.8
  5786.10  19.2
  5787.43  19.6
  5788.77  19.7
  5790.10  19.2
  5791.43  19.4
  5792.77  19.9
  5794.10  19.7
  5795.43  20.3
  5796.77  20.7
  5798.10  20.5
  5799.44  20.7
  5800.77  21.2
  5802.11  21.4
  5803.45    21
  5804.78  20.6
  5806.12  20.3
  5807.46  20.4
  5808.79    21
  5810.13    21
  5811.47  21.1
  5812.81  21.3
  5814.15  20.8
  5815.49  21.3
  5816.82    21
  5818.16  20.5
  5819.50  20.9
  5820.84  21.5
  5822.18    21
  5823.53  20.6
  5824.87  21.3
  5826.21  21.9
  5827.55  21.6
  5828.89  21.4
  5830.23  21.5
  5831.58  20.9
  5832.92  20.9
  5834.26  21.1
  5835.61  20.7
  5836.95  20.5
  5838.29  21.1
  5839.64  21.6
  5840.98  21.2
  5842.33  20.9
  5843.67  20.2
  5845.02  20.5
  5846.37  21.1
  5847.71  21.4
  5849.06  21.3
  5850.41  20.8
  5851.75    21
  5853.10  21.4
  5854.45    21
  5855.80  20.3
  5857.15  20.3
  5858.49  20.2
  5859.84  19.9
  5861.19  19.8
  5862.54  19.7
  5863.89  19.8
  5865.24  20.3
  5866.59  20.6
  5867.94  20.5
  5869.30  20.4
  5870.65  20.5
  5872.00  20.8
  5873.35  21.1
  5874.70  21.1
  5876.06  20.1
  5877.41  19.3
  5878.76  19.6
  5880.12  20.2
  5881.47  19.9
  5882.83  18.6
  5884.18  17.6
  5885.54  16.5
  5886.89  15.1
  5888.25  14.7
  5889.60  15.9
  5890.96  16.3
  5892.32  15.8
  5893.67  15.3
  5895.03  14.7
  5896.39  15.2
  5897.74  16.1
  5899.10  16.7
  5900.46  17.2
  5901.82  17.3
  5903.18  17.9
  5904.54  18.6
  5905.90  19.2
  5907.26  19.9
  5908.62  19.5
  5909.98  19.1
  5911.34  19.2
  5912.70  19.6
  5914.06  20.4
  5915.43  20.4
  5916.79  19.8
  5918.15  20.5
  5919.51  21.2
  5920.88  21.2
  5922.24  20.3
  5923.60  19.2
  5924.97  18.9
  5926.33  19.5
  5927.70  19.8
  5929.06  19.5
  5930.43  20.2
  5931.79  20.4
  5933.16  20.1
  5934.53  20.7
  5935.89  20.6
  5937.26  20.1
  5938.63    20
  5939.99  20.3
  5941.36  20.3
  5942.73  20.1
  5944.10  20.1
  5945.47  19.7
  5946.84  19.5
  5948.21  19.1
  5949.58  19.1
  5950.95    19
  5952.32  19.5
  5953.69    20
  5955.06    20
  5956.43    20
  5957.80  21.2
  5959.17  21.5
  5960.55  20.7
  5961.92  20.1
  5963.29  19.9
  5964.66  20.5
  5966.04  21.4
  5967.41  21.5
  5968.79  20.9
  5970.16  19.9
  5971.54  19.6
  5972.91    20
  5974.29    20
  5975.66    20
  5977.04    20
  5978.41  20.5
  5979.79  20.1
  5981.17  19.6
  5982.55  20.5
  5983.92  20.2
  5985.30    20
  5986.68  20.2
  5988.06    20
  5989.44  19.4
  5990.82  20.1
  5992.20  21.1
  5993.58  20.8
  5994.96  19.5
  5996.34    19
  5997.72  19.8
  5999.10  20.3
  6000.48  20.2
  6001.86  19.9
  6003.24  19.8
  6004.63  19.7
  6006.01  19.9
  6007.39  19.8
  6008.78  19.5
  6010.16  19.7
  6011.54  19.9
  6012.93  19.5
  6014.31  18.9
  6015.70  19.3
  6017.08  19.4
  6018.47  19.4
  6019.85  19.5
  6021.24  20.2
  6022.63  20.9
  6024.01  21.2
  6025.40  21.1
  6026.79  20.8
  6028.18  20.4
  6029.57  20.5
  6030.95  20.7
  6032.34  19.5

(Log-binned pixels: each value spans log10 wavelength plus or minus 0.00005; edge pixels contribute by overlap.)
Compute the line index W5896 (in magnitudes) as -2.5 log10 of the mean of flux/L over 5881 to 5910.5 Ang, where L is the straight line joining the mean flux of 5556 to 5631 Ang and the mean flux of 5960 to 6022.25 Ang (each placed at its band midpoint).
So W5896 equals 0.16 mag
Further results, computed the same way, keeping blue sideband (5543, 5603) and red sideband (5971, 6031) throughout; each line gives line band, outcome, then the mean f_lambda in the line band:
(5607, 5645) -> 0.017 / 19.3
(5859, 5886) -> 0.001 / 19.8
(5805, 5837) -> -0.065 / 21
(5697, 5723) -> 0.005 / 19.6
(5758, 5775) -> -0.020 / 20.1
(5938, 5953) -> 0.014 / 19.7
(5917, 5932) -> -0.007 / 20.1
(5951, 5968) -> -0.027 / 20.5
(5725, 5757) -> -0.046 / 20.6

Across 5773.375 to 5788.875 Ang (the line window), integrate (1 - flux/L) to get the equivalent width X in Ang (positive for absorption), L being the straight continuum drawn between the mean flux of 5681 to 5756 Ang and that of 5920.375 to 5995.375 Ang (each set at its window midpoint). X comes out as 0.5 Ang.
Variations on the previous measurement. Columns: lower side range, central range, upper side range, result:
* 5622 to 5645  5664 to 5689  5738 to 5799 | -0.7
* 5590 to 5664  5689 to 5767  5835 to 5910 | -3.9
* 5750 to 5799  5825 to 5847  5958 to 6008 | -1.2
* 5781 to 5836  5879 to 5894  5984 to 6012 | 2.4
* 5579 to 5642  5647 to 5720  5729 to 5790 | -0.3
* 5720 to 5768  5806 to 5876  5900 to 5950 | -2.7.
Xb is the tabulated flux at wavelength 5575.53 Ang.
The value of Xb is 19.7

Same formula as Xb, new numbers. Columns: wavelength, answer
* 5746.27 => 20.1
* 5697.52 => 20.5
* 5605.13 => 19.7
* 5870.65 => 20.5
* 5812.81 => 21.3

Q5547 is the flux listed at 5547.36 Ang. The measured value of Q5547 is 20.8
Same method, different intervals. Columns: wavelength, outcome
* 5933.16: 20.1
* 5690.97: 20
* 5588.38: 18.4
